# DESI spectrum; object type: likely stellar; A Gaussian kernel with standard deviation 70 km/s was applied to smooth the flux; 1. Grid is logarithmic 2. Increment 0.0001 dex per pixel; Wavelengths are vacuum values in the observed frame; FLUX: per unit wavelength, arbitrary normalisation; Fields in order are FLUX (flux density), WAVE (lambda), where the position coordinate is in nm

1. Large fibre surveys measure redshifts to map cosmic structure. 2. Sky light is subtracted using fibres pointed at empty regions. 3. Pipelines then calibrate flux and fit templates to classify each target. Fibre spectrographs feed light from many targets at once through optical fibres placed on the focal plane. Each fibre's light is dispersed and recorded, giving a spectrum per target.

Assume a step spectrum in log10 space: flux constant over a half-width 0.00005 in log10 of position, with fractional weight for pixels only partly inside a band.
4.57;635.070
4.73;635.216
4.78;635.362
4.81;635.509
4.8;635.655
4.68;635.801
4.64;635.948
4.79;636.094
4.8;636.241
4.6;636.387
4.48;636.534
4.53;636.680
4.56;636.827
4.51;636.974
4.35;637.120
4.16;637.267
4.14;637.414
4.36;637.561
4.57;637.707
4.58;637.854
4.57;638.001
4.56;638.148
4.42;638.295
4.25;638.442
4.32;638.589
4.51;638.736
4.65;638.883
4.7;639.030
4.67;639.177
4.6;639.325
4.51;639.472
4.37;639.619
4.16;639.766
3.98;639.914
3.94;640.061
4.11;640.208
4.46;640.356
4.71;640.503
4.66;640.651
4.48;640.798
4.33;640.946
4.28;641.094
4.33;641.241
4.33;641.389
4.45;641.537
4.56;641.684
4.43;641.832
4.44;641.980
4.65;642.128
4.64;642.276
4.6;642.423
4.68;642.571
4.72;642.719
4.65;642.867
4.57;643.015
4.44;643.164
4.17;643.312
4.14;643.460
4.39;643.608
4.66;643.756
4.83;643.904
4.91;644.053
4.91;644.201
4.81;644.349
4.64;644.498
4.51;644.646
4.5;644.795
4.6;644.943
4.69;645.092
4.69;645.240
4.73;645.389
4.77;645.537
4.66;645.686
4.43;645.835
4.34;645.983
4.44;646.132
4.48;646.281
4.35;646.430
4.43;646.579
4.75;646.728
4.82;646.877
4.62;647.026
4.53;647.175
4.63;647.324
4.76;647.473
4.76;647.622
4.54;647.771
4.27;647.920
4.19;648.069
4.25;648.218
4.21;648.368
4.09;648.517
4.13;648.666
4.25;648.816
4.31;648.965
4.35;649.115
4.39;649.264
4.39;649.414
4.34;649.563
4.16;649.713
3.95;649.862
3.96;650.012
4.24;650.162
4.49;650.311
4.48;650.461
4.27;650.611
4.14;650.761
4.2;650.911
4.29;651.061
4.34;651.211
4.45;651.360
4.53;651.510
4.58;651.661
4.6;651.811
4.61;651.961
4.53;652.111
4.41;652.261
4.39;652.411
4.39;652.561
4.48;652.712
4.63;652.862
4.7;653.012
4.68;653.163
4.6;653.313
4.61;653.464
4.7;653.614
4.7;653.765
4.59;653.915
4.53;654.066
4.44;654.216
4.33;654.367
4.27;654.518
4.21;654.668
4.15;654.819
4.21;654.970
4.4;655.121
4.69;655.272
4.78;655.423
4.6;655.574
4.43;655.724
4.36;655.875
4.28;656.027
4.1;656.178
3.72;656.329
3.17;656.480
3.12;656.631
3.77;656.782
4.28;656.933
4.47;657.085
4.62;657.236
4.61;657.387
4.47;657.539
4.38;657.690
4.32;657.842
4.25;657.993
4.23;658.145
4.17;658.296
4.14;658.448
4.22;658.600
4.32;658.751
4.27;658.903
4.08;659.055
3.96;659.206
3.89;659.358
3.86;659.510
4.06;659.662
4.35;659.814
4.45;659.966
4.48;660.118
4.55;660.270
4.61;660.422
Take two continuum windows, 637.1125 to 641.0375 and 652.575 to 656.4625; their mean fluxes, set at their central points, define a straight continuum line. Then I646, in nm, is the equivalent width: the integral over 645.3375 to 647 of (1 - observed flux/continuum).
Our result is -0.05 nm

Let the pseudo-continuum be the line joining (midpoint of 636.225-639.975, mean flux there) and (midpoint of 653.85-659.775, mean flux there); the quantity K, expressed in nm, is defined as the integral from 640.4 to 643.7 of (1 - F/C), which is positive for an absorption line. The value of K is -0.06 nm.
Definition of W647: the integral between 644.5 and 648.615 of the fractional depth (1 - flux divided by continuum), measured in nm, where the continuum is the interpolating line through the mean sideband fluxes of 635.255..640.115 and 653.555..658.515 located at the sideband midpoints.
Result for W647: -0.12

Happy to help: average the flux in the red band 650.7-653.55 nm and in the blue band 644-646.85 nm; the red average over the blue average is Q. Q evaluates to 1.0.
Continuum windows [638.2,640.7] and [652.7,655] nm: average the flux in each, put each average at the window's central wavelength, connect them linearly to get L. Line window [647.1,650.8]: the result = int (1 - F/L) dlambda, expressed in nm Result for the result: 0.118 nm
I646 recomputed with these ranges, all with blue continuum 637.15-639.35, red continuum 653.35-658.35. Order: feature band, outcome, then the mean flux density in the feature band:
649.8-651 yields 0.04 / 4.22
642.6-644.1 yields -0.04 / 4.54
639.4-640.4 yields 0.05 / 4.21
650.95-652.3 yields -0.04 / 4.48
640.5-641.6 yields 0.00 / 4.43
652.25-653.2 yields -0.04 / 4.53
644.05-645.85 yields -0.11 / 4.68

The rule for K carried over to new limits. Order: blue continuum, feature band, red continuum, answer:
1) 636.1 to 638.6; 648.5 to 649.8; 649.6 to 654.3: 0.05 nm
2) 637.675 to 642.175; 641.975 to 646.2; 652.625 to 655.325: -0.14 nm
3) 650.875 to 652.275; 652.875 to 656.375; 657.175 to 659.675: -0.07 nm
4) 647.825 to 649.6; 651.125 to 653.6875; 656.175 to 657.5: -0.25 nm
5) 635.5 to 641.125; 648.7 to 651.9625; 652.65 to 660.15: 0.03 nm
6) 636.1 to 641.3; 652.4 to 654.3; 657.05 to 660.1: -0.12 nm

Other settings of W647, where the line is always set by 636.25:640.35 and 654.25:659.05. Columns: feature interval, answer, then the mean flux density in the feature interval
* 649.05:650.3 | 0.021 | 4.24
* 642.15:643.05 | -0.056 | 4.65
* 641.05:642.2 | -0.013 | 4.44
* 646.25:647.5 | -0.075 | 4.59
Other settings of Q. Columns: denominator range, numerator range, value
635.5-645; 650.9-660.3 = 0.96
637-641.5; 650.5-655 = 1.01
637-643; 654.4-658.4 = 0.95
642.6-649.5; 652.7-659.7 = 0.95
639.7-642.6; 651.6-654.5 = 1.03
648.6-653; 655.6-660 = 0.95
